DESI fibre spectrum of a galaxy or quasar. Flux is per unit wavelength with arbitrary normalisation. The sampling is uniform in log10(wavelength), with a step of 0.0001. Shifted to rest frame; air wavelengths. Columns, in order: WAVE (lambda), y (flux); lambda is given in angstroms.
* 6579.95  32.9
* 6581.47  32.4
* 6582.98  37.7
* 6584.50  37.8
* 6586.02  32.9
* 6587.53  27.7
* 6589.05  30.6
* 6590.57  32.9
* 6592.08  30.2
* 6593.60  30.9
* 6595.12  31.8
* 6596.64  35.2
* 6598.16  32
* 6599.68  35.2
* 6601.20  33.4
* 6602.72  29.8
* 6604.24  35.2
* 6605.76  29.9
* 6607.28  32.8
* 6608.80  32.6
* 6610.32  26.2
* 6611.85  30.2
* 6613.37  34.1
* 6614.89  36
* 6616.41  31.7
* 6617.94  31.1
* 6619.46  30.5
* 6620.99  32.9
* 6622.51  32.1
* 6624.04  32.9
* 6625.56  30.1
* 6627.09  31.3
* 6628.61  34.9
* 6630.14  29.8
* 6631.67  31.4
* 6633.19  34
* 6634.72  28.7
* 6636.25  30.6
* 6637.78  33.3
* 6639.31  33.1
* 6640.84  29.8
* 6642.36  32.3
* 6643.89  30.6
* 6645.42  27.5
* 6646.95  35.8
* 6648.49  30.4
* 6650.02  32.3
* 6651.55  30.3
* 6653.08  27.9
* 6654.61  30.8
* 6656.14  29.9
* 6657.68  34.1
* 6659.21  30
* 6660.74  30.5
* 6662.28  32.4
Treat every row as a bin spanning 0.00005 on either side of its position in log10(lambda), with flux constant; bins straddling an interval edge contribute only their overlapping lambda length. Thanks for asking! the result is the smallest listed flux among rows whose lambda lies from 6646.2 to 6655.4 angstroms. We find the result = 27.9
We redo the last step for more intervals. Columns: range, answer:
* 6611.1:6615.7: 30.2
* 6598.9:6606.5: 29.8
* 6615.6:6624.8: 30.5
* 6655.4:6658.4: 29.9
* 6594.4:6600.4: 31.8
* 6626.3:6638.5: 28.7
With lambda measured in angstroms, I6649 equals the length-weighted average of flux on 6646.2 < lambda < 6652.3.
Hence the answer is 32.2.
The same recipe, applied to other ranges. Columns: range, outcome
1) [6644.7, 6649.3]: 31.2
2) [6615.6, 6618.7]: 31.5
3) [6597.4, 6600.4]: 33.6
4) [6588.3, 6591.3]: 31.7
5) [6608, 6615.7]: 31.8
